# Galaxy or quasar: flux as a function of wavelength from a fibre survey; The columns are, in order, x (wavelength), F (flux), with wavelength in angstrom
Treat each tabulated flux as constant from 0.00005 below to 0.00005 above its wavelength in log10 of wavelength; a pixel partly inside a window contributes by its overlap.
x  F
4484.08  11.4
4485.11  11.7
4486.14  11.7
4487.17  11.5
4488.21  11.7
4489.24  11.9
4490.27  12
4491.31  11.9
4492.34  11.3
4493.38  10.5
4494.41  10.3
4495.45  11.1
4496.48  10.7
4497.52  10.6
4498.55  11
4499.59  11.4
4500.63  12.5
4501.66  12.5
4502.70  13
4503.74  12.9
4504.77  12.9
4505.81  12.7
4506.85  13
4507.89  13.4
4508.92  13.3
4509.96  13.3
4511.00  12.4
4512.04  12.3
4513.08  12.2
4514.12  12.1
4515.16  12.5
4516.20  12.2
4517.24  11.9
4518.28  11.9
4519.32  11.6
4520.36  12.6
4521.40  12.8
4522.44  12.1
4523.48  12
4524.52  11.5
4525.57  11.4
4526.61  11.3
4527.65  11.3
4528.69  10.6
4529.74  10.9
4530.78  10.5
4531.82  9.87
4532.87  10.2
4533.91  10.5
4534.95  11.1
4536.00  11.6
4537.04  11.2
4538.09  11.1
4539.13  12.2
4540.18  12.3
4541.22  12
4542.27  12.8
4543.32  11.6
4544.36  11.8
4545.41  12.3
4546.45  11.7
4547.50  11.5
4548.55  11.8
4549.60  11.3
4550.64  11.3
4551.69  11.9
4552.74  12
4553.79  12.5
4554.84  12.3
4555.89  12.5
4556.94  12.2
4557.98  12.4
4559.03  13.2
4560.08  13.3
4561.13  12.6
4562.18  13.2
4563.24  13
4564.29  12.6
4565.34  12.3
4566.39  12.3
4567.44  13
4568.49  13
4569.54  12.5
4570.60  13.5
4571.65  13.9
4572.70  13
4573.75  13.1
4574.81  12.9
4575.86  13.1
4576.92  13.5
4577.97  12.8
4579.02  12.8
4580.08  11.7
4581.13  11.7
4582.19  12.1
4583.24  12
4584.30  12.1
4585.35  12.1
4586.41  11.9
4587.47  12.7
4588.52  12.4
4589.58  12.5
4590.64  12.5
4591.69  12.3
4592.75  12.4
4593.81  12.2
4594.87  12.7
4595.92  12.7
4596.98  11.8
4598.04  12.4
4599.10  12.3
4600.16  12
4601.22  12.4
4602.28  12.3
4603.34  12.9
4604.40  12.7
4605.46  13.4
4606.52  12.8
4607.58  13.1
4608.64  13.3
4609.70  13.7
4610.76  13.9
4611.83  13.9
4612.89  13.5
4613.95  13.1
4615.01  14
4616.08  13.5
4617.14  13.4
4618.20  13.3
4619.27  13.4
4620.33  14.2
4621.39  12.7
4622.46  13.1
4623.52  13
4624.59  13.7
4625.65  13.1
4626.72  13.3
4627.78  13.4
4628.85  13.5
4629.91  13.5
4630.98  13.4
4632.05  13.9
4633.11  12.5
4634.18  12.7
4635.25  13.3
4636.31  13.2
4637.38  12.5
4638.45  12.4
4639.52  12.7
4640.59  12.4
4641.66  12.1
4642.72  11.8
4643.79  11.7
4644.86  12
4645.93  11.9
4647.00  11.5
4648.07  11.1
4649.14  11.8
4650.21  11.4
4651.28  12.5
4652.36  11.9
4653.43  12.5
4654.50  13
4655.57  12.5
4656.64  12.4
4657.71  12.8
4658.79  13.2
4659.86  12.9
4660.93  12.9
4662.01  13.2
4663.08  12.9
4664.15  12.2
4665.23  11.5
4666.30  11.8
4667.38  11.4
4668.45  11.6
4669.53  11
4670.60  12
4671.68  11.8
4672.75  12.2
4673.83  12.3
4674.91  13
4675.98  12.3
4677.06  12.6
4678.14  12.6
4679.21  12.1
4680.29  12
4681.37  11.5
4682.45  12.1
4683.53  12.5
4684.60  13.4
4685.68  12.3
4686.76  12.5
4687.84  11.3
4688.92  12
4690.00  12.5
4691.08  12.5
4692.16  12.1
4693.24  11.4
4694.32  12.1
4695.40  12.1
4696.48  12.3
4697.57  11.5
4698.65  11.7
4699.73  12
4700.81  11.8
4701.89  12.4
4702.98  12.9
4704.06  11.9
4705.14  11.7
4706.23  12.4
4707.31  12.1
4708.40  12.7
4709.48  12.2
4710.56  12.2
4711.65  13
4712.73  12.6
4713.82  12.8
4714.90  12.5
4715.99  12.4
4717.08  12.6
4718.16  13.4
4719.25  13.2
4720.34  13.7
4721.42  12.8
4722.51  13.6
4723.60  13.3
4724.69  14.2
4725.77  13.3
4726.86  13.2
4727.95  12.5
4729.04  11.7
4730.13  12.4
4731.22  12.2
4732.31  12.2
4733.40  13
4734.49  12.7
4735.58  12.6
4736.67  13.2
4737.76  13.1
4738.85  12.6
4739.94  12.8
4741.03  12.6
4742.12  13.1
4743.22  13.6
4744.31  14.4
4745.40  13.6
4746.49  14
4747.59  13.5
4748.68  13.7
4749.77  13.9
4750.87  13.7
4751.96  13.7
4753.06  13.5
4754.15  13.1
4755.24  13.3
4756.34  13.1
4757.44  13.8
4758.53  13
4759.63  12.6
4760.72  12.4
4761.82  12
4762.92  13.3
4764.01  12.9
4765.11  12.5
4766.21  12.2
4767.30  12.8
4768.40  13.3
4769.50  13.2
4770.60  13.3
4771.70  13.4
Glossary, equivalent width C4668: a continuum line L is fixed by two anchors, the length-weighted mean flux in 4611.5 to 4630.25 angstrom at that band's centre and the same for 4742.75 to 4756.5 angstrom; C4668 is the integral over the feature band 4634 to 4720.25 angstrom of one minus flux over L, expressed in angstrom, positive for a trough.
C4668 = 7.9 angstrom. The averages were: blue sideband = 13.4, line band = 12.3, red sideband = 13.6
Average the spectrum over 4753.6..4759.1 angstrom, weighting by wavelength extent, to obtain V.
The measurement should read 13.3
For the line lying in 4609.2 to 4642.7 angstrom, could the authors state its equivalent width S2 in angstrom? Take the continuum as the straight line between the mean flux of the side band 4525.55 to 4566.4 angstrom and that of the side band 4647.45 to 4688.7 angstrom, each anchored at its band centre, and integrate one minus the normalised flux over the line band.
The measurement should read -3.1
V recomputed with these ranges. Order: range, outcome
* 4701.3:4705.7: 12.2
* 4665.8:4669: 11.6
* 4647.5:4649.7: 11.5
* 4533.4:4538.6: 11.1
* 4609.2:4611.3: 13.8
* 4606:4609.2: 13.1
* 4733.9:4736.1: 12.7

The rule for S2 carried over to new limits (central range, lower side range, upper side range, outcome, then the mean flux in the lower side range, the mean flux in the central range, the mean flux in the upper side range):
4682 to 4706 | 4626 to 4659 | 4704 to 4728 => 1.12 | 12.5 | 12.1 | 12.8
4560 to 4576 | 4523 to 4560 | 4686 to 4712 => -1.66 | 11.6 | 12.9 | 12.1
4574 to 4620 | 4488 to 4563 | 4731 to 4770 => -1.79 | 11.9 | 12.8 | 13.1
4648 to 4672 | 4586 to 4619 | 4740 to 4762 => 1.52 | 12.8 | 12.2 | 13.3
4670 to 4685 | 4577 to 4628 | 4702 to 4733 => 0.52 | 12.8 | 12.3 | 12.7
